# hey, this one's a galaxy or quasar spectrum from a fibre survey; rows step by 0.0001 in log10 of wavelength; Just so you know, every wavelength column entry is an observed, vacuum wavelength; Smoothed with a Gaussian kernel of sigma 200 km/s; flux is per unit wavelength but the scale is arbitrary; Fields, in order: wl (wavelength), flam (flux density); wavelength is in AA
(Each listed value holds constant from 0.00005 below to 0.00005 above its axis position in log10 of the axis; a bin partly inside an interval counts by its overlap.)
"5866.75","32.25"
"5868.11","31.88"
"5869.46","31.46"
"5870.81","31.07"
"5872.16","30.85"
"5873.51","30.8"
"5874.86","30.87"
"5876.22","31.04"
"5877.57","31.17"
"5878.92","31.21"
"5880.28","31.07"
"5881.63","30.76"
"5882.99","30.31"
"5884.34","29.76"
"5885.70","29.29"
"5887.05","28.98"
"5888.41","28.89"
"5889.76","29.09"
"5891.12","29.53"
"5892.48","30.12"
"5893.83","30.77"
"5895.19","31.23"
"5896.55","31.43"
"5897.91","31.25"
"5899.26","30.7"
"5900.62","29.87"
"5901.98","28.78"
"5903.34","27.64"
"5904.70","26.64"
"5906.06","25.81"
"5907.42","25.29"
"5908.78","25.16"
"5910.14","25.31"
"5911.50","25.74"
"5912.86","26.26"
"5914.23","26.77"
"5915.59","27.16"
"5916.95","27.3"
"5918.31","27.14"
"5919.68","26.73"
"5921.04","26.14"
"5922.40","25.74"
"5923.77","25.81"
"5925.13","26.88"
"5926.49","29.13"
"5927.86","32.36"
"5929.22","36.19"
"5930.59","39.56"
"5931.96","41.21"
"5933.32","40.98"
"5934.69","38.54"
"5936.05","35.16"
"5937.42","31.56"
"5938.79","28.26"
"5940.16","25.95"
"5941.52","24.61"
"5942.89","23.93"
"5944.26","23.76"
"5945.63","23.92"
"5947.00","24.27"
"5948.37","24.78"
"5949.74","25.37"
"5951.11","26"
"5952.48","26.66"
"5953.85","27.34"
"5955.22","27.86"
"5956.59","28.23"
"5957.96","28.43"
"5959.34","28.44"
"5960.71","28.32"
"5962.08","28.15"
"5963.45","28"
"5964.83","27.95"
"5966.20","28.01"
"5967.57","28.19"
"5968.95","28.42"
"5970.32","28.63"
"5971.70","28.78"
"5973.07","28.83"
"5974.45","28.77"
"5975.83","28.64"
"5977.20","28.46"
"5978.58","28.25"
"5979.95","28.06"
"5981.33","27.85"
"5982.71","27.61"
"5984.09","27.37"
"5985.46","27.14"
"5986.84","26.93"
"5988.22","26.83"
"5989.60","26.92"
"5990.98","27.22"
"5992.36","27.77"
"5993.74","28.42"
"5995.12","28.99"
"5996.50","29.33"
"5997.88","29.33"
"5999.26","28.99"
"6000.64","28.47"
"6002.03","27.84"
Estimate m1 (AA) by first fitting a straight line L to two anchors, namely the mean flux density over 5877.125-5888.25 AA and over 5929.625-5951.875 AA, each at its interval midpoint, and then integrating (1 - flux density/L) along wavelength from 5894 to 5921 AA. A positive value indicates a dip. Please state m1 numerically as 2.1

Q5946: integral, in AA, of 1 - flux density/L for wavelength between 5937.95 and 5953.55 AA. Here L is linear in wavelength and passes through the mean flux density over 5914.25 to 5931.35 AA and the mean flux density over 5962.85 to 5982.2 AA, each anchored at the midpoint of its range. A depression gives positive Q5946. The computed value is 1.9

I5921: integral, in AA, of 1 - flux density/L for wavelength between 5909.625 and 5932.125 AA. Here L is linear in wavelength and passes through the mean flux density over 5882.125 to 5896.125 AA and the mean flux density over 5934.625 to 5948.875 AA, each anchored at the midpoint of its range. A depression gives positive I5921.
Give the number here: -0.5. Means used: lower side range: 29.8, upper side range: 27.3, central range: 28.9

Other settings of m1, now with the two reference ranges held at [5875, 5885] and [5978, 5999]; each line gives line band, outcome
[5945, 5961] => 1.2 AA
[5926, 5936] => -2.5 AA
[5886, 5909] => 1.0 AA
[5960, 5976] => 0.0 AA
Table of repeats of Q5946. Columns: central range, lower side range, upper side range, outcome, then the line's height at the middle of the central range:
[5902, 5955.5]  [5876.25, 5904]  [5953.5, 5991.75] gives 1.42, 29.1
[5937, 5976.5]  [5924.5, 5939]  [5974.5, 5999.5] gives 5.47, 31.7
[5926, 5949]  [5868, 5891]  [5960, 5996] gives -1.43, 29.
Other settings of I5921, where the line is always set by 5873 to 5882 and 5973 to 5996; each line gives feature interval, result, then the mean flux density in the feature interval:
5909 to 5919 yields 1.16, 26.4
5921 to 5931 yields -0.23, 30.2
